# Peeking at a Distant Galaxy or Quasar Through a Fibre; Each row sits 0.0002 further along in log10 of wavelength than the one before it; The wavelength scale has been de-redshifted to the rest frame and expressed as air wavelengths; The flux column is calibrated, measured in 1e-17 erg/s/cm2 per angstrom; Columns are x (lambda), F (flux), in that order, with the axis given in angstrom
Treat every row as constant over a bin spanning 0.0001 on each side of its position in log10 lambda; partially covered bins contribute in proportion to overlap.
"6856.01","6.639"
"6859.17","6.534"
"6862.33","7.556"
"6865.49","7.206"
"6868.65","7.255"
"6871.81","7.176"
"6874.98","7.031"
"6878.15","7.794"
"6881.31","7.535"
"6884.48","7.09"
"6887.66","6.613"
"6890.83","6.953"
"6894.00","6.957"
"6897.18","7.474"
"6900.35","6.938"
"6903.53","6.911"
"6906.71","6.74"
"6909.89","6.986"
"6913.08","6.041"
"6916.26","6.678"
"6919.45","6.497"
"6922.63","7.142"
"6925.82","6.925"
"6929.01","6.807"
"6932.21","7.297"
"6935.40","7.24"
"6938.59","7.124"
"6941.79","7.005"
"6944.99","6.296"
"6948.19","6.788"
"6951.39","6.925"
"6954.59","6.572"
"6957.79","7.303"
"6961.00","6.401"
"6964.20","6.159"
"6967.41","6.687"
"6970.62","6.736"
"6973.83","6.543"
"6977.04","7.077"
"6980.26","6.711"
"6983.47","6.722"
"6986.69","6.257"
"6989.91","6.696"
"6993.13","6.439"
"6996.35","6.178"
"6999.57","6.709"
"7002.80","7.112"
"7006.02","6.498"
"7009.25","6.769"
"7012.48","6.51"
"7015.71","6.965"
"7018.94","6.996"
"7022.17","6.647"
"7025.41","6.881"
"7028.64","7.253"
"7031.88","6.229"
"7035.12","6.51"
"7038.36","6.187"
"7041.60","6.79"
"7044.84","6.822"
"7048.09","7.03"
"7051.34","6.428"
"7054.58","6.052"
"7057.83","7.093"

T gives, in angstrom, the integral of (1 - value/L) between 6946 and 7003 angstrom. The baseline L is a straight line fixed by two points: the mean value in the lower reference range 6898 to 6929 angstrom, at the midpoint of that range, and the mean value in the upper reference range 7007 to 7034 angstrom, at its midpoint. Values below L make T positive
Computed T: 1.0 angstrom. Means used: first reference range 6.78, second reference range 6.77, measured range 6.65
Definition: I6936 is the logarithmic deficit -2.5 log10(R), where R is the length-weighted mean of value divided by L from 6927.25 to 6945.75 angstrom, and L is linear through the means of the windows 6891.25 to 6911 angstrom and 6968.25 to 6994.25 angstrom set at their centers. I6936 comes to -0.02 mag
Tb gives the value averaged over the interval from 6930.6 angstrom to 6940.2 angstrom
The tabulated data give 7.22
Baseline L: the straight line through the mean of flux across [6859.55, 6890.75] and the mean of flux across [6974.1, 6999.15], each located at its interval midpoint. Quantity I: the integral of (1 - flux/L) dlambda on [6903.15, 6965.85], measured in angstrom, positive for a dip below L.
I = 0.8 angstrom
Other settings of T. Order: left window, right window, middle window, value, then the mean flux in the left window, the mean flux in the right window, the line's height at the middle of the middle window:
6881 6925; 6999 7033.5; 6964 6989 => 0.6 angstrom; 6.88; 6.78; 6.81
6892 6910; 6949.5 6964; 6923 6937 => -0.4 angstrom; 7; 6.74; 6.87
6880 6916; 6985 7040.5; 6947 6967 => 0.3 angstrom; 6.92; 6.64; 6.77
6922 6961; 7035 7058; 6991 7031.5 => -0.2 angstrom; 6.92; 6.59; 6.7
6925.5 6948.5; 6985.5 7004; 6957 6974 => 0.3 angstrom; 6.94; 6.56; 6.75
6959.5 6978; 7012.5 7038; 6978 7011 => 0.2 angstrom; 6.59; 6.74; 6.66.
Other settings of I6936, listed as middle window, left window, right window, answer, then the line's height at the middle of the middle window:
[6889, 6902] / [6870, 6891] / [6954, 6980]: 0.00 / 7.1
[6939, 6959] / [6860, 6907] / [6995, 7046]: 0.02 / 6.93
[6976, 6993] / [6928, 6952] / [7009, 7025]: 0.03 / 6.85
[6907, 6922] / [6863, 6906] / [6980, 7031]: 0.07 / 7.04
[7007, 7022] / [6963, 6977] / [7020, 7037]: -0.02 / 6.68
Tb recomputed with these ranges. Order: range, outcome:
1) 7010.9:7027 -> 6.8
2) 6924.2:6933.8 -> 7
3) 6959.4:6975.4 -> 6.51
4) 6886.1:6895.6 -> 6.84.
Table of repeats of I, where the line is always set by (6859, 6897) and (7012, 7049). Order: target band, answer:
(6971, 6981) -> 0.2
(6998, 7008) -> 0.1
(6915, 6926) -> 0.4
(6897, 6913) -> 0.5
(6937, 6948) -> 0.3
